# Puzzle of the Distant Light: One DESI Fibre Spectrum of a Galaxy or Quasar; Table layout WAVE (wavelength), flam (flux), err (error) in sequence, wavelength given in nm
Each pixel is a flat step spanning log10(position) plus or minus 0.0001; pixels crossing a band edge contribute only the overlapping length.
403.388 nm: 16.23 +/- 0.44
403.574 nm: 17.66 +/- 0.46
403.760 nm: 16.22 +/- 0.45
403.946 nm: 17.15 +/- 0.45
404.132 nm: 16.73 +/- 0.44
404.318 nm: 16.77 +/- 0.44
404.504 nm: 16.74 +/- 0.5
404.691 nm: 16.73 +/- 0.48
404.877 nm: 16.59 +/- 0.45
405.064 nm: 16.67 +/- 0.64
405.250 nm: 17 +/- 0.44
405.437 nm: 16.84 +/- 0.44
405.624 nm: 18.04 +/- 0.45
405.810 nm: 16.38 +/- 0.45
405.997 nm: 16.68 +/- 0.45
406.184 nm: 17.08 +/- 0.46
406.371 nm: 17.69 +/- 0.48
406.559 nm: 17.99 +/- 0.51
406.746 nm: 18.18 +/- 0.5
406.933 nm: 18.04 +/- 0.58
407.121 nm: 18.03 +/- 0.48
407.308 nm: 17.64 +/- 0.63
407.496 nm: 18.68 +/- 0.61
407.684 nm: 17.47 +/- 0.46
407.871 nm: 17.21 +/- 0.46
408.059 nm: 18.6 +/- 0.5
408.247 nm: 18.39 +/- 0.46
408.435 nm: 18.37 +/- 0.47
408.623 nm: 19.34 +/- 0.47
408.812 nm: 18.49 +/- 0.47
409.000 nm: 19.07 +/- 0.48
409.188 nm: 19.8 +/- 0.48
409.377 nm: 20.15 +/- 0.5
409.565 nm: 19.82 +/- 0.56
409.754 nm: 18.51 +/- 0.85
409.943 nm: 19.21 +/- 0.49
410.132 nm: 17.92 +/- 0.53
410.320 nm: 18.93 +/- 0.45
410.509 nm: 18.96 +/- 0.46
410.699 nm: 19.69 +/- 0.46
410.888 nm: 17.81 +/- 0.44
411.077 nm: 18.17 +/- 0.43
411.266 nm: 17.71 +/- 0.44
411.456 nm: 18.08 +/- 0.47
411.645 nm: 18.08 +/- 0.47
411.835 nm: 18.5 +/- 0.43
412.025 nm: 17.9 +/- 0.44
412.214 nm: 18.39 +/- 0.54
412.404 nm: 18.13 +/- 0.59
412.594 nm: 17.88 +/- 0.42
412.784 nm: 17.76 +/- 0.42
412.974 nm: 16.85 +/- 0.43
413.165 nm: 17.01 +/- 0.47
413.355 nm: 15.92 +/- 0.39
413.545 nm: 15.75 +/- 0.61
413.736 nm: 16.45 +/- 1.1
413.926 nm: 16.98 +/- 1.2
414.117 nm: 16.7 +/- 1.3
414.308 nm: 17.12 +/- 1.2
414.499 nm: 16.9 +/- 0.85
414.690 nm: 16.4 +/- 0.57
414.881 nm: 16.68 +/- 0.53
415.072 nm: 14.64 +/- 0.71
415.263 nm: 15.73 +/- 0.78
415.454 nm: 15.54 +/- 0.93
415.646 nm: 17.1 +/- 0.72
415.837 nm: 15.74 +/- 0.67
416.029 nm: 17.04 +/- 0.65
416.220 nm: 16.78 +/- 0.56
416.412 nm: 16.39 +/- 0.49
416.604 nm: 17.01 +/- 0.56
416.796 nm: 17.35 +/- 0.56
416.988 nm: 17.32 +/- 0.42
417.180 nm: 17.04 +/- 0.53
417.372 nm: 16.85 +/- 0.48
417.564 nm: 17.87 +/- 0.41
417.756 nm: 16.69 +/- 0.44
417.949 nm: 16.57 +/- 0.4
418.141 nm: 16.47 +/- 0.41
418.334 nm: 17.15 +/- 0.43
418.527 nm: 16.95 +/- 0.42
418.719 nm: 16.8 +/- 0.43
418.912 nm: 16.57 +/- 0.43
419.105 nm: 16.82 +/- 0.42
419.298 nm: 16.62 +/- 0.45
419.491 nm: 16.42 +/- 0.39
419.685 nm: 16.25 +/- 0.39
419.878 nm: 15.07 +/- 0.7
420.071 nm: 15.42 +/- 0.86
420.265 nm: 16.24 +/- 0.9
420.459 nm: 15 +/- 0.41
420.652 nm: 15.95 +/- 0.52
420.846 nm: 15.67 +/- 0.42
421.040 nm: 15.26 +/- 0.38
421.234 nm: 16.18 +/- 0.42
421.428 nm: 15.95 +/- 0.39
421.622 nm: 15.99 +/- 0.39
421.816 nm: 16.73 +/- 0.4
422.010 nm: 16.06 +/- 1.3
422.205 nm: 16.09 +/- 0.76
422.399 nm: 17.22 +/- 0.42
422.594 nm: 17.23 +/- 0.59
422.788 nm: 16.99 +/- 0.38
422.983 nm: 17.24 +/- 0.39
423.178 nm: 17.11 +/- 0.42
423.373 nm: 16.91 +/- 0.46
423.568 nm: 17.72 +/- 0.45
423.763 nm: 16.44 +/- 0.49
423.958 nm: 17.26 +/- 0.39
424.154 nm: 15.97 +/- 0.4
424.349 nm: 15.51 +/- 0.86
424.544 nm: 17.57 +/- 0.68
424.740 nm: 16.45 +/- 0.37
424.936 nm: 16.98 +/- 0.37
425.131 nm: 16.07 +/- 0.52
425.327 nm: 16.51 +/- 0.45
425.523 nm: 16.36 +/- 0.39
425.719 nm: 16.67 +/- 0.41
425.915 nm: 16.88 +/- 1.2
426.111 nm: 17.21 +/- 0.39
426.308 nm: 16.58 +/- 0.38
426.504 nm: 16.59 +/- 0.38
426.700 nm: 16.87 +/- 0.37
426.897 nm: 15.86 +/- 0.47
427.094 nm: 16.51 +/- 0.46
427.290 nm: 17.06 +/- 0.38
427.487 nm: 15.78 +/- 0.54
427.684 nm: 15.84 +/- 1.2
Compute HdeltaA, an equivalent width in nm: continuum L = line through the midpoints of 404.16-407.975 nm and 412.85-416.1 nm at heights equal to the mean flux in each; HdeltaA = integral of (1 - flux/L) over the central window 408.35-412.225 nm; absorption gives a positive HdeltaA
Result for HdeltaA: -0.428 nm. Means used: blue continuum 17.3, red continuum 16.4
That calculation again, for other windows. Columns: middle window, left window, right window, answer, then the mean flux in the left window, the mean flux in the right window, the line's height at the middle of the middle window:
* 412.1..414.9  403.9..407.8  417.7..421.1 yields -0.05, 17.3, 16.2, 16.7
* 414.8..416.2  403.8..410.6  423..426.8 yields 0.10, 17.9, 16.7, 17.4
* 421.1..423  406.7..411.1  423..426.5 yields 0.06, 18.6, 16.7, 17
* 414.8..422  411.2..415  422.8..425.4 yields 0.27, 17.2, 16.8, 17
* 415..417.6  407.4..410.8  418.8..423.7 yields 0.11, 18.8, 16.4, 17.4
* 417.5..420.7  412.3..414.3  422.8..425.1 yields 0.09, 17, 16.8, 16.9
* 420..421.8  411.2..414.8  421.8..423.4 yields 0.12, 17.3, 16.8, 16.9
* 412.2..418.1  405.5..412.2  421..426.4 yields 0.28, 18.3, 16.6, 17.6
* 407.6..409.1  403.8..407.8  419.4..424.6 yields -0.11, 17.3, 16.3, 17.1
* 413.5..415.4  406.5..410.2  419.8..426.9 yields 0.15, 18.6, 16.4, 17.7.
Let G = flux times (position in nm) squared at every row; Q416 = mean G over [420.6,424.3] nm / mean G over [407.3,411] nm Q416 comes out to 0.94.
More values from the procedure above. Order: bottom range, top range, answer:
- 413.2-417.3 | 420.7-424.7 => 1.04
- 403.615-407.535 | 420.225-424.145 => 1.04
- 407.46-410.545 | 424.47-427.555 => 0.96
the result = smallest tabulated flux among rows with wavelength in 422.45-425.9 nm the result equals 15.51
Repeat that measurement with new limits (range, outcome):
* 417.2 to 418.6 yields 16.47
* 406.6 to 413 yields 16.85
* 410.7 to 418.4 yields 14.64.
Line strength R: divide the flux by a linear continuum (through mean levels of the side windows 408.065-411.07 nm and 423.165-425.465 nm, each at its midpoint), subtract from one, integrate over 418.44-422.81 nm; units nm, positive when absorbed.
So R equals 0.26 nm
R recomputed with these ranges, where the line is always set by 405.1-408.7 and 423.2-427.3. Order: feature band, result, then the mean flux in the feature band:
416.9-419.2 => 0.023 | 16.9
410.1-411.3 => -0.068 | 18.5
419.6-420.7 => 0.086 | 15.6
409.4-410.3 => -0.071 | 19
